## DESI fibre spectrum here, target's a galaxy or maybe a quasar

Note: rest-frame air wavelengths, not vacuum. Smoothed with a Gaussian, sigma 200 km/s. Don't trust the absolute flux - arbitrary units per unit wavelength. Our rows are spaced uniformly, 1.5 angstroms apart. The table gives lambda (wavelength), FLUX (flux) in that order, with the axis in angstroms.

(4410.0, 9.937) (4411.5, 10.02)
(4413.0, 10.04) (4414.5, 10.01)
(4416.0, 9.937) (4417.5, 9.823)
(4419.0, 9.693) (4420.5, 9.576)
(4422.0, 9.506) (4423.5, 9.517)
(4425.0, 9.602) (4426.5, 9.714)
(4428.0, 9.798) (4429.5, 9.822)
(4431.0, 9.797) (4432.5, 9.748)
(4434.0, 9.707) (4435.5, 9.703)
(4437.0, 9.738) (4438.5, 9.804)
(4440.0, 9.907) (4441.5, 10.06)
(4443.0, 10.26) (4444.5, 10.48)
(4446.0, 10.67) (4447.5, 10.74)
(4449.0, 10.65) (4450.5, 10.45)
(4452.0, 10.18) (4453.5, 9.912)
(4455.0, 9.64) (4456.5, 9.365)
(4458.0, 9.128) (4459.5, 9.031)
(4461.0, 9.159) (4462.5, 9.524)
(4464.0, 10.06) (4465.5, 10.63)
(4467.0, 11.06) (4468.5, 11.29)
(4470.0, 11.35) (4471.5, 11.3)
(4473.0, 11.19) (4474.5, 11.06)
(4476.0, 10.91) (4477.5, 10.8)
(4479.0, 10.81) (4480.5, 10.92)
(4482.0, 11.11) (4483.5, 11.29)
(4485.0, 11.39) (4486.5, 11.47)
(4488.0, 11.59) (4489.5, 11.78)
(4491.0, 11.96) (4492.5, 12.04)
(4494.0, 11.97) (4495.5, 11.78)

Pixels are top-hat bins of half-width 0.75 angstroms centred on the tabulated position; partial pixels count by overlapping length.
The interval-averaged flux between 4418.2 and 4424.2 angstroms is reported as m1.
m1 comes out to 9.58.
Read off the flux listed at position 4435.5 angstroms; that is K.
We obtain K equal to 9.703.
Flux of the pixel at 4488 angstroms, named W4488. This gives 11.59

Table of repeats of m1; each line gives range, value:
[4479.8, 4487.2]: 11.2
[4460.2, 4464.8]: 9.59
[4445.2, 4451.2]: 10.6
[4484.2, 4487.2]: 11.4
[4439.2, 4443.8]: 10.1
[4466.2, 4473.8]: 11.2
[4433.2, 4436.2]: 9.71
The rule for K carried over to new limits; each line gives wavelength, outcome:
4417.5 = 9.823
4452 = 10.18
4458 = 9.128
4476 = 10.91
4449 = 10.65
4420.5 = 9.576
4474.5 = 11.06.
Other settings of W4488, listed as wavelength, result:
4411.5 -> 10.02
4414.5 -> 10.01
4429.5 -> 9.822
